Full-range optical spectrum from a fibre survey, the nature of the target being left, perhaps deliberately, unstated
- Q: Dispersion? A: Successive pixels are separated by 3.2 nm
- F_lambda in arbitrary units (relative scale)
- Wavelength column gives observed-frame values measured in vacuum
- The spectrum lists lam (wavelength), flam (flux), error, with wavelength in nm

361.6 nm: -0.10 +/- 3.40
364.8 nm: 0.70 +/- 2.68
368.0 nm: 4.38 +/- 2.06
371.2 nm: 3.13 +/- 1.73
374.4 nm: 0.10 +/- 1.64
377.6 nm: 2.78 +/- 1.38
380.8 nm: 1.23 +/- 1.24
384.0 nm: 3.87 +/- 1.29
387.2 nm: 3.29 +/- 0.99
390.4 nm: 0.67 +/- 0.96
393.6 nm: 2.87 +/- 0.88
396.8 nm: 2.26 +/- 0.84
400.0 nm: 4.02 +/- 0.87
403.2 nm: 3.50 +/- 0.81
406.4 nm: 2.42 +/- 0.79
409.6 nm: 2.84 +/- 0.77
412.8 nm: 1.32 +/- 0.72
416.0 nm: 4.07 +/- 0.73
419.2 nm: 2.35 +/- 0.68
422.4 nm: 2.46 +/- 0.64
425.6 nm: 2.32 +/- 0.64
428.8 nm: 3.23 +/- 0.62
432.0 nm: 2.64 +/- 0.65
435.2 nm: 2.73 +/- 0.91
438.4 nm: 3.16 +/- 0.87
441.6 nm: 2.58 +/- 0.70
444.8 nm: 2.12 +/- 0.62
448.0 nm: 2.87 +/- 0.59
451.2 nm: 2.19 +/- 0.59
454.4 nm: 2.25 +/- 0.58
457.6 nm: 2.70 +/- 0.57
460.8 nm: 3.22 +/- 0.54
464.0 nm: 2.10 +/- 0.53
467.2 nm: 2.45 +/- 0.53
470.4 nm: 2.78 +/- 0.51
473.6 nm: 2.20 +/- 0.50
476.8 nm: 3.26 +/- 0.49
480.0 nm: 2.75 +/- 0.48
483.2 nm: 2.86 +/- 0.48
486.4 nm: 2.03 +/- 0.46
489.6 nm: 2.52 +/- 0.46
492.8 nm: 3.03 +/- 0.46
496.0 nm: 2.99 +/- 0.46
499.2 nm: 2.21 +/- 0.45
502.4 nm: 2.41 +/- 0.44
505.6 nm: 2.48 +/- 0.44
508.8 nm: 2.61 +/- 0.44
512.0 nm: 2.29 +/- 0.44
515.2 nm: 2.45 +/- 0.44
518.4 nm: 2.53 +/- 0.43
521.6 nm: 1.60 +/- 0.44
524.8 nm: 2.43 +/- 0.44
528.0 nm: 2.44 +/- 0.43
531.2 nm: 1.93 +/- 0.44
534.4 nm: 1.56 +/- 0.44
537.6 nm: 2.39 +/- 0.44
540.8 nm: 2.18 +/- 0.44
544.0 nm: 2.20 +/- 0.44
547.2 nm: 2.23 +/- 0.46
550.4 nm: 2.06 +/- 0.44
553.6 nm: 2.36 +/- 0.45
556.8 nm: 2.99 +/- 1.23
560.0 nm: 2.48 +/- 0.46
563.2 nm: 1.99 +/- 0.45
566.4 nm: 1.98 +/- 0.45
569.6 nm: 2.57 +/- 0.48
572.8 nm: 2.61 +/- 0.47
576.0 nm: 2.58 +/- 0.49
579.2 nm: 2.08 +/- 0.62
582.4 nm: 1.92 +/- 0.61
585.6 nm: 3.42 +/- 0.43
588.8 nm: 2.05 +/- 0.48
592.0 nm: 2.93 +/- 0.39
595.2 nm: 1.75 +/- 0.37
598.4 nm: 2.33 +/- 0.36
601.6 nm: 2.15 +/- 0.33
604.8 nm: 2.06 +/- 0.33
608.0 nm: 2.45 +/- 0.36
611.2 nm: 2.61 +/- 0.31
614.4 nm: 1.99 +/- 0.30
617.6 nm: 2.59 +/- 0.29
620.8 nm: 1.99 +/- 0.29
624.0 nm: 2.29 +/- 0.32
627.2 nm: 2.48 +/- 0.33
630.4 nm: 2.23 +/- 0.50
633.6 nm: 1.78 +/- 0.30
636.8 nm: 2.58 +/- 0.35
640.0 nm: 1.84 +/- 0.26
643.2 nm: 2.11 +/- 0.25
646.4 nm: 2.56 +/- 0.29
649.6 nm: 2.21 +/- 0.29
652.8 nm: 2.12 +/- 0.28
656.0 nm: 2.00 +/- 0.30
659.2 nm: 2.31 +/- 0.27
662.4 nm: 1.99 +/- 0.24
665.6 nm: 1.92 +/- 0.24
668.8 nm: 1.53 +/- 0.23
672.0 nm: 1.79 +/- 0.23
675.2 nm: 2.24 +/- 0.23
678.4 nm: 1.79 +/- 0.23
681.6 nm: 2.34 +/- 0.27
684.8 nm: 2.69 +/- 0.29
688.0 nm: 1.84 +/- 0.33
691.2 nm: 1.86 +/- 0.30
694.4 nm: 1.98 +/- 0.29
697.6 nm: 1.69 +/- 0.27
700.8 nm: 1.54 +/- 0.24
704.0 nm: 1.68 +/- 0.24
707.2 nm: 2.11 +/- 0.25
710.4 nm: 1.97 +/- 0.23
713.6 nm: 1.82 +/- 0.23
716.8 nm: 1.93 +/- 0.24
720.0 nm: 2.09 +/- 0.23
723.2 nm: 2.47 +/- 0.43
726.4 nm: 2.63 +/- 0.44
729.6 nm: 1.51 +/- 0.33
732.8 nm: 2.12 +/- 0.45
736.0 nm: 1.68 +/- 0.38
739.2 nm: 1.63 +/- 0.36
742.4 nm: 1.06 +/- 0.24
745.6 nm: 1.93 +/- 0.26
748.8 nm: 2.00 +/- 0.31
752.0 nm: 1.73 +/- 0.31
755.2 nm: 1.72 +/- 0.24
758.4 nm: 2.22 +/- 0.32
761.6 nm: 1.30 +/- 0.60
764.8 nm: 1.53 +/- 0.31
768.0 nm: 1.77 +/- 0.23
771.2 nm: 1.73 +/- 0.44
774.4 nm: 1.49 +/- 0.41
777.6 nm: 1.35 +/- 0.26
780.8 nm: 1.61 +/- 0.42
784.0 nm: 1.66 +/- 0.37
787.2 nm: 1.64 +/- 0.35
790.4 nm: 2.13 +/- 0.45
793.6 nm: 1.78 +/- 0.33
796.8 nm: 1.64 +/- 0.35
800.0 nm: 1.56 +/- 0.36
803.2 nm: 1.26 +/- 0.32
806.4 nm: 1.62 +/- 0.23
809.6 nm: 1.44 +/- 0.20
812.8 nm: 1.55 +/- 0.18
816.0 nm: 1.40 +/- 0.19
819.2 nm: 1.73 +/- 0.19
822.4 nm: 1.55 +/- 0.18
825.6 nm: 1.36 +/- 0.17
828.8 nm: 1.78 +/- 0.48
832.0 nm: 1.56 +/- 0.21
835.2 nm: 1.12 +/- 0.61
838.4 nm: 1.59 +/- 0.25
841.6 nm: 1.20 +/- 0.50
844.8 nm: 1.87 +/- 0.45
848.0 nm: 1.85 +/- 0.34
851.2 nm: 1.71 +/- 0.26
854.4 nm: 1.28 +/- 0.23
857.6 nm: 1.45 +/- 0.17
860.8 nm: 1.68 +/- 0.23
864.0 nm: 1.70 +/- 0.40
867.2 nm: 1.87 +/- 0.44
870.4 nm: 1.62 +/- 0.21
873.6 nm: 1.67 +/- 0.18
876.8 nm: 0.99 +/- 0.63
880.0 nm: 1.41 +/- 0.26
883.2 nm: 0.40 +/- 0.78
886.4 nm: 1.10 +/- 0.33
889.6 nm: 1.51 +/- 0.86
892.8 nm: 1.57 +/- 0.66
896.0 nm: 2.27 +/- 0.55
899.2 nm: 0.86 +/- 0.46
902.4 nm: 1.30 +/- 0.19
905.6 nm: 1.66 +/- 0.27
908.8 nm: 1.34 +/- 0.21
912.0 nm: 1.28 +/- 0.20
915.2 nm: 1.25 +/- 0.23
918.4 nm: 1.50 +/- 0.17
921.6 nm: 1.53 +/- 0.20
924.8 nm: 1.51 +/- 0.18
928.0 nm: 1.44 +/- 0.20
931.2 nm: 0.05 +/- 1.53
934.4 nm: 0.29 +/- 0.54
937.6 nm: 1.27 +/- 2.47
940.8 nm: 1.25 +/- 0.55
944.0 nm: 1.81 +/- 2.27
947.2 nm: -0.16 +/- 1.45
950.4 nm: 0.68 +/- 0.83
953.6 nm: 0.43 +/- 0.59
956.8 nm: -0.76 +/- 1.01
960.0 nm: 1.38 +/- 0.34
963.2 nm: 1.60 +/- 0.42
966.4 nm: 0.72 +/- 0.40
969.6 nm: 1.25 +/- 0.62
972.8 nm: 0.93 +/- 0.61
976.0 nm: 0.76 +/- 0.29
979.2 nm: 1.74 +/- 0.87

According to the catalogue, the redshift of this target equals 0.040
